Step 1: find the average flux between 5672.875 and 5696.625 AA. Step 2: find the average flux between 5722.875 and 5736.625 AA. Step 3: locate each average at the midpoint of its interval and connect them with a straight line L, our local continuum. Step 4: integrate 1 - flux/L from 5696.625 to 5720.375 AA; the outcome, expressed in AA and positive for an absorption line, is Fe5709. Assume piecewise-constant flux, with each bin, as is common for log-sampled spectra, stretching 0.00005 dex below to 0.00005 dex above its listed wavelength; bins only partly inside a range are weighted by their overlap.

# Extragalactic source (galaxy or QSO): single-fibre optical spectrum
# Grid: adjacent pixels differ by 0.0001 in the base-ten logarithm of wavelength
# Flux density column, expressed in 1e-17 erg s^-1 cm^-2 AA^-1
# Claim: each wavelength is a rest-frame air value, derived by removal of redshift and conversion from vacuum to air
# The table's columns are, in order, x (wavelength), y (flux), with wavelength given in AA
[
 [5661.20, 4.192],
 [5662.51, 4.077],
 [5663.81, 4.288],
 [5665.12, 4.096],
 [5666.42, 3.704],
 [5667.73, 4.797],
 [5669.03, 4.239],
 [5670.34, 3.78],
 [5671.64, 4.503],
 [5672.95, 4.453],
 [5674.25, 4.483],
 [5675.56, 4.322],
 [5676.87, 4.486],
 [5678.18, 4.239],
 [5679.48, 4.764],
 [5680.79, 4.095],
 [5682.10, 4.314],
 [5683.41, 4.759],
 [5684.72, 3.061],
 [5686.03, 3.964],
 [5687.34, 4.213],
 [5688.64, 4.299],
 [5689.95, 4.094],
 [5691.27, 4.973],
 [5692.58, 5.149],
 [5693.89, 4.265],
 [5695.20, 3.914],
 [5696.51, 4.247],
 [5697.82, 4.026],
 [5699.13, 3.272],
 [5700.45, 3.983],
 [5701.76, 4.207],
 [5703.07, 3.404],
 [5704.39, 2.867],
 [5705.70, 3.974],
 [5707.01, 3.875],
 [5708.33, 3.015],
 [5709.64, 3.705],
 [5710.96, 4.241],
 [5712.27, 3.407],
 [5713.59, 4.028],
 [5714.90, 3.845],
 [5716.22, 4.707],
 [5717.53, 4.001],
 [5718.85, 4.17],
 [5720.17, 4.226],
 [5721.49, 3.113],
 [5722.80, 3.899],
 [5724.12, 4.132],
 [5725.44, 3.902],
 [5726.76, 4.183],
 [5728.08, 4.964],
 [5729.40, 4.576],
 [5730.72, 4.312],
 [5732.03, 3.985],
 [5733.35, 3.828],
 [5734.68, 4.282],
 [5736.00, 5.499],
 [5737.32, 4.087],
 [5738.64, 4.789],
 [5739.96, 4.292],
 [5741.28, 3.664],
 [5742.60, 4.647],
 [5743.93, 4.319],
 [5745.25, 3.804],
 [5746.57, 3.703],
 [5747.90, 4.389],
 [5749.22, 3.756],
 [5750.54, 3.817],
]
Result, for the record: 2.73 AA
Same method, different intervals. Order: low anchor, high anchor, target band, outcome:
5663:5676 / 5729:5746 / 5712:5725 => 1.0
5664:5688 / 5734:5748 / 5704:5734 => 2.3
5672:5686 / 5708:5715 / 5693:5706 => 0.3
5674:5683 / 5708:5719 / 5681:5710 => 1.2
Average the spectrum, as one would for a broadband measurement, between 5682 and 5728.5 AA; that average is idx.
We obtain 4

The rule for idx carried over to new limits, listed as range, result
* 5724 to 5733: 4.29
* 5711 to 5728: 4.01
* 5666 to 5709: 4.11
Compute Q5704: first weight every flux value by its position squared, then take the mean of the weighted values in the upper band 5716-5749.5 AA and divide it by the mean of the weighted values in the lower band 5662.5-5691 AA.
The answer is 1.01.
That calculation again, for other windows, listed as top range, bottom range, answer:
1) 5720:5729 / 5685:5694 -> 0.94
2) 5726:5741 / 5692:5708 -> 1.14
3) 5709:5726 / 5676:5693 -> 0.92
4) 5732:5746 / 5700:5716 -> 1.16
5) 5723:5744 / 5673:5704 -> 1.05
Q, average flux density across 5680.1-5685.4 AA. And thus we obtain 4.06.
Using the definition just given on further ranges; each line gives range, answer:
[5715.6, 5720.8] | 4.27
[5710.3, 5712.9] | 3.83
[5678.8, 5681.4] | 4.44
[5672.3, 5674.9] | 4.48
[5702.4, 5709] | 3.43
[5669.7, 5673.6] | 4.25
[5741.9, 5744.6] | 4.46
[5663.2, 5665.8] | 4.18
